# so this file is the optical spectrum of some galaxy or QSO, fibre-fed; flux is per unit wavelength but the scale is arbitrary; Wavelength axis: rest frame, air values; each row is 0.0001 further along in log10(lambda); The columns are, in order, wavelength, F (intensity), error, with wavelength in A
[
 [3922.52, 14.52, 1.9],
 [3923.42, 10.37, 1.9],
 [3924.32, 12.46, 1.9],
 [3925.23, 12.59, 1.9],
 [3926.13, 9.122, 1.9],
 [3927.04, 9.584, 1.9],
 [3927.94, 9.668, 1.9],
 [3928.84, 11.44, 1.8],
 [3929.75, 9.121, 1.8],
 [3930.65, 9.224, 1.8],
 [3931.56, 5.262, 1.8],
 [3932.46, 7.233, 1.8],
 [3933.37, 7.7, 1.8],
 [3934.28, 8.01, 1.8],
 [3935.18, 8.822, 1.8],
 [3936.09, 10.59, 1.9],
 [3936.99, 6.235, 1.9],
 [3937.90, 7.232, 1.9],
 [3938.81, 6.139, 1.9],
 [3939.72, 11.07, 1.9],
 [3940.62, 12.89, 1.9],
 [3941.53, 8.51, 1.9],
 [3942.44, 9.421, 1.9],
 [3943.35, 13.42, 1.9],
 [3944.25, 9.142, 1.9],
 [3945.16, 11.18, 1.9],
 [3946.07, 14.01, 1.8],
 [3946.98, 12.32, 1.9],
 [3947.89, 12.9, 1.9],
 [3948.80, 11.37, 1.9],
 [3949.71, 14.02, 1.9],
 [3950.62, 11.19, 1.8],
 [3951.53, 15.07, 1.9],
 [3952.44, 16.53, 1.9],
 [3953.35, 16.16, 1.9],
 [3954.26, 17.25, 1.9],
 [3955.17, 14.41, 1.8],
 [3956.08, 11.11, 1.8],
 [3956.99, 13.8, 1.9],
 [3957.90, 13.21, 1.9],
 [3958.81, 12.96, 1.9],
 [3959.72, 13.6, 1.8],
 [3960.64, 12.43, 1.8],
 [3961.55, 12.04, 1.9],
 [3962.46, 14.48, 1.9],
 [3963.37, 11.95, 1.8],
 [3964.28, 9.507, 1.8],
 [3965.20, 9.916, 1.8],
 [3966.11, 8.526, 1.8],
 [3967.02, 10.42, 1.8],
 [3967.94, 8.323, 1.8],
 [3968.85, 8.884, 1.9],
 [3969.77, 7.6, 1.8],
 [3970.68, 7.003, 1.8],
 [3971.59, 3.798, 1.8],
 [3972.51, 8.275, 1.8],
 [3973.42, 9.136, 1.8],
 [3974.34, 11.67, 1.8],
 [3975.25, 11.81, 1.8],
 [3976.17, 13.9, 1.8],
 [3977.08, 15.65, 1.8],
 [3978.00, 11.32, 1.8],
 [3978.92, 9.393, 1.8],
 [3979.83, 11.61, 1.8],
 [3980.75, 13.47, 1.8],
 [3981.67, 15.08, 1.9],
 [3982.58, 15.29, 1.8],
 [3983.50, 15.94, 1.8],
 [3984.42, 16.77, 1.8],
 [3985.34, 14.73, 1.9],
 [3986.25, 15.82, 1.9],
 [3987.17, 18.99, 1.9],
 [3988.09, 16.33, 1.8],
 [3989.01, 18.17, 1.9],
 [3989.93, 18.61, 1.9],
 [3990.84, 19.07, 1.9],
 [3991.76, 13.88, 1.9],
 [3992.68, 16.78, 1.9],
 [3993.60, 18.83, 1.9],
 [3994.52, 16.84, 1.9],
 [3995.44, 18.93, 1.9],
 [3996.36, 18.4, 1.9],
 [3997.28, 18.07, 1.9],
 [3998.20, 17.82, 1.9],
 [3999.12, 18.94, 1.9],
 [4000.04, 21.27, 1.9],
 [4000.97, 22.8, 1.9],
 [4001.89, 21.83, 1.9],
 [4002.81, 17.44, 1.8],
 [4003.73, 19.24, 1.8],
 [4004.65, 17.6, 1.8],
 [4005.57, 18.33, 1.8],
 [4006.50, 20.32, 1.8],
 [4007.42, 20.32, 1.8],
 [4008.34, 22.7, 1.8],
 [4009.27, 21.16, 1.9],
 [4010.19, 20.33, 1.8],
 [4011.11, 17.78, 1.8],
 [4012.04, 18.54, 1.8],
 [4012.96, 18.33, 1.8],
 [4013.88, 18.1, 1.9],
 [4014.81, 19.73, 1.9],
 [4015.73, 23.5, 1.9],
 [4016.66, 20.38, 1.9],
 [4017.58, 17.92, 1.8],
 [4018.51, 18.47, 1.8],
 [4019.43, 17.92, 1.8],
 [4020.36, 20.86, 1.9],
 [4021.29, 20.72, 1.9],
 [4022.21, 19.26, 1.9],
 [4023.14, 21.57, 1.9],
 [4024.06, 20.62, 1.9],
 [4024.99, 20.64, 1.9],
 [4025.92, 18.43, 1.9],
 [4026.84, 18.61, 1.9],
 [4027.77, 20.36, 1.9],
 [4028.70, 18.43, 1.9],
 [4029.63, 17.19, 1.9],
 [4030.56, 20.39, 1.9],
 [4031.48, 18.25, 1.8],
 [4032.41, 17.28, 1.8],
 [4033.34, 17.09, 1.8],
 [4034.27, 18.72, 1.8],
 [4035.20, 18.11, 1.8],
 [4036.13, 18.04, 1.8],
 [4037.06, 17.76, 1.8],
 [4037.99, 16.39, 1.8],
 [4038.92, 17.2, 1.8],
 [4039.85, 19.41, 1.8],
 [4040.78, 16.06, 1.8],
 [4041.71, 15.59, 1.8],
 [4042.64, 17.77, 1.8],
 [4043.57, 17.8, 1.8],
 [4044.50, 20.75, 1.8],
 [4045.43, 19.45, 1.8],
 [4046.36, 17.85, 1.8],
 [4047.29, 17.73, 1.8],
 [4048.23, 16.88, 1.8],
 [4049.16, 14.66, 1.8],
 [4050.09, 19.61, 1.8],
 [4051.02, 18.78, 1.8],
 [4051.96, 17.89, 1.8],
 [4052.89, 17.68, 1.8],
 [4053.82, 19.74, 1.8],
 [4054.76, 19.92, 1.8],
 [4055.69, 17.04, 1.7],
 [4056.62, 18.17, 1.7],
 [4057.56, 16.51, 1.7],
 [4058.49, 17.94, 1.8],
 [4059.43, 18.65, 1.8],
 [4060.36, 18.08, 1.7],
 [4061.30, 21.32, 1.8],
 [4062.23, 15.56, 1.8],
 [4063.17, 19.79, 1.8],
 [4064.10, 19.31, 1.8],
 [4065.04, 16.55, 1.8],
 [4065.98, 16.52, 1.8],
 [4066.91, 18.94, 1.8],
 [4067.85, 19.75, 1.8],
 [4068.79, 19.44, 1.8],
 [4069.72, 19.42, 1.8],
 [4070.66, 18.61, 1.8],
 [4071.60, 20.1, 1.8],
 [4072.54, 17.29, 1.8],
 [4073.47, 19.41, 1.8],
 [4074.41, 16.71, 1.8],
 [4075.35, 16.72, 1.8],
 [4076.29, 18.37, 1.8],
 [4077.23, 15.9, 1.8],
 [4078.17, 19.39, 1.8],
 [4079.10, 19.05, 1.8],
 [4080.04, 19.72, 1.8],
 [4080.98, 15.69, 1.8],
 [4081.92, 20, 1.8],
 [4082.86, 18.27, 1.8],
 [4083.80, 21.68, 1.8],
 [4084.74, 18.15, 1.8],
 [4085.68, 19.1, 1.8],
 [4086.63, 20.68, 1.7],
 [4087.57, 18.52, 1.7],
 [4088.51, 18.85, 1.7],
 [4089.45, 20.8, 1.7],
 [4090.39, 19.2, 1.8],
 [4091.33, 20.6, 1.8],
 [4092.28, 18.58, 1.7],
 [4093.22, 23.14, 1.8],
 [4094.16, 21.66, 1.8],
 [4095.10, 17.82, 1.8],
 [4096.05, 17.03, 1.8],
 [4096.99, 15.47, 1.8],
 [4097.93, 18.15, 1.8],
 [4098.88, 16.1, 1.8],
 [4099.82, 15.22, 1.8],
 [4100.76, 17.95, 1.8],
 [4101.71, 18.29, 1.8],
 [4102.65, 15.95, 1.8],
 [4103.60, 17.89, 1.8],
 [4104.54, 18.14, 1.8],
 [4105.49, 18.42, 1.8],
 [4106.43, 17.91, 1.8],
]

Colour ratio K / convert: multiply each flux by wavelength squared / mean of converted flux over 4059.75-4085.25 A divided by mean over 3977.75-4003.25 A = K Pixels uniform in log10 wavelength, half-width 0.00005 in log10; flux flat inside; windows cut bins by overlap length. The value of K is 1.14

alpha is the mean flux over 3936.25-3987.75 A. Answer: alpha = 12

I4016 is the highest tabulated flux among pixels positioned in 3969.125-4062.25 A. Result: 23.5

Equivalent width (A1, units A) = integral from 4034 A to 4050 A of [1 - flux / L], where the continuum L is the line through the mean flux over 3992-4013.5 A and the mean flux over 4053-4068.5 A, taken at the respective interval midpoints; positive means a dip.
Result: 0.80 A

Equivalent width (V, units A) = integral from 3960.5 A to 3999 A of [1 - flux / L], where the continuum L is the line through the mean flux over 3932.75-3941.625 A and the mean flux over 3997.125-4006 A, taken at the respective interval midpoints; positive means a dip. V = 5.9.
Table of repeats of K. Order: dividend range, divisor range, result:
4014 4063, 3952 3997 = 1.42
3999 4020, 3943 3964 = 1.53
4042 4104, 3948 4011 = 1.30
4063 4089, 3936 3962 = 1.64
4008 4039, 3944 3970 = 1.61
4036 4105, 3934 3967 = 1.66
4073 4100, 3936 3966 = 1.67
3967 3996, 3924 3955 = 1.28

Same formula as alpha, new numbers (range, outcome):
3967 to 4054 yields 17.1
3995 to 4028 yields 19.6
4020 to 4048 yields 18.6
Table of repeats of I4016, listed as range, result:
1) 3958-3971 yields 14.48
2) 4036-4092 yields 21.68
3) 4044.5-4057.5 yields 20.75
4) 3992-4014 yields 22.8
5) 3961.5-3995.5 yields 19.07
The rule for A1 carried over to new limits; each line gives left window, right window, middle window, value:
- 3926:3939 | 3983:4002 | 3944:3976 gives 2.0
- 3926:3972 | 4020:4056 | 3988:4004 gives -4.0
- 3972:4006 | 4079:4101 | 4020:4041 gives -1.9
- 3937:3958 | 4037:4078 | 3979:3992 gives -1.5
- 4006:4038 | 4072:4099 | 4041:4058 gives 1.0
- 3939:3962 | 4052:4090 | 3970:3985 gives 2.4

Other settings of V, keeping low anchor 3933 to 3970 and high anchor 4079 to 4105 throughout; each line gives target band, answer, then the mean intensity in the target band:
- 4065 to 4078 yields -0.5 A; 18.2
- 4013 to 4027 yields -4.6 A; 19.8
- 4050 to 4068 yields -1.5 A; 18.3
